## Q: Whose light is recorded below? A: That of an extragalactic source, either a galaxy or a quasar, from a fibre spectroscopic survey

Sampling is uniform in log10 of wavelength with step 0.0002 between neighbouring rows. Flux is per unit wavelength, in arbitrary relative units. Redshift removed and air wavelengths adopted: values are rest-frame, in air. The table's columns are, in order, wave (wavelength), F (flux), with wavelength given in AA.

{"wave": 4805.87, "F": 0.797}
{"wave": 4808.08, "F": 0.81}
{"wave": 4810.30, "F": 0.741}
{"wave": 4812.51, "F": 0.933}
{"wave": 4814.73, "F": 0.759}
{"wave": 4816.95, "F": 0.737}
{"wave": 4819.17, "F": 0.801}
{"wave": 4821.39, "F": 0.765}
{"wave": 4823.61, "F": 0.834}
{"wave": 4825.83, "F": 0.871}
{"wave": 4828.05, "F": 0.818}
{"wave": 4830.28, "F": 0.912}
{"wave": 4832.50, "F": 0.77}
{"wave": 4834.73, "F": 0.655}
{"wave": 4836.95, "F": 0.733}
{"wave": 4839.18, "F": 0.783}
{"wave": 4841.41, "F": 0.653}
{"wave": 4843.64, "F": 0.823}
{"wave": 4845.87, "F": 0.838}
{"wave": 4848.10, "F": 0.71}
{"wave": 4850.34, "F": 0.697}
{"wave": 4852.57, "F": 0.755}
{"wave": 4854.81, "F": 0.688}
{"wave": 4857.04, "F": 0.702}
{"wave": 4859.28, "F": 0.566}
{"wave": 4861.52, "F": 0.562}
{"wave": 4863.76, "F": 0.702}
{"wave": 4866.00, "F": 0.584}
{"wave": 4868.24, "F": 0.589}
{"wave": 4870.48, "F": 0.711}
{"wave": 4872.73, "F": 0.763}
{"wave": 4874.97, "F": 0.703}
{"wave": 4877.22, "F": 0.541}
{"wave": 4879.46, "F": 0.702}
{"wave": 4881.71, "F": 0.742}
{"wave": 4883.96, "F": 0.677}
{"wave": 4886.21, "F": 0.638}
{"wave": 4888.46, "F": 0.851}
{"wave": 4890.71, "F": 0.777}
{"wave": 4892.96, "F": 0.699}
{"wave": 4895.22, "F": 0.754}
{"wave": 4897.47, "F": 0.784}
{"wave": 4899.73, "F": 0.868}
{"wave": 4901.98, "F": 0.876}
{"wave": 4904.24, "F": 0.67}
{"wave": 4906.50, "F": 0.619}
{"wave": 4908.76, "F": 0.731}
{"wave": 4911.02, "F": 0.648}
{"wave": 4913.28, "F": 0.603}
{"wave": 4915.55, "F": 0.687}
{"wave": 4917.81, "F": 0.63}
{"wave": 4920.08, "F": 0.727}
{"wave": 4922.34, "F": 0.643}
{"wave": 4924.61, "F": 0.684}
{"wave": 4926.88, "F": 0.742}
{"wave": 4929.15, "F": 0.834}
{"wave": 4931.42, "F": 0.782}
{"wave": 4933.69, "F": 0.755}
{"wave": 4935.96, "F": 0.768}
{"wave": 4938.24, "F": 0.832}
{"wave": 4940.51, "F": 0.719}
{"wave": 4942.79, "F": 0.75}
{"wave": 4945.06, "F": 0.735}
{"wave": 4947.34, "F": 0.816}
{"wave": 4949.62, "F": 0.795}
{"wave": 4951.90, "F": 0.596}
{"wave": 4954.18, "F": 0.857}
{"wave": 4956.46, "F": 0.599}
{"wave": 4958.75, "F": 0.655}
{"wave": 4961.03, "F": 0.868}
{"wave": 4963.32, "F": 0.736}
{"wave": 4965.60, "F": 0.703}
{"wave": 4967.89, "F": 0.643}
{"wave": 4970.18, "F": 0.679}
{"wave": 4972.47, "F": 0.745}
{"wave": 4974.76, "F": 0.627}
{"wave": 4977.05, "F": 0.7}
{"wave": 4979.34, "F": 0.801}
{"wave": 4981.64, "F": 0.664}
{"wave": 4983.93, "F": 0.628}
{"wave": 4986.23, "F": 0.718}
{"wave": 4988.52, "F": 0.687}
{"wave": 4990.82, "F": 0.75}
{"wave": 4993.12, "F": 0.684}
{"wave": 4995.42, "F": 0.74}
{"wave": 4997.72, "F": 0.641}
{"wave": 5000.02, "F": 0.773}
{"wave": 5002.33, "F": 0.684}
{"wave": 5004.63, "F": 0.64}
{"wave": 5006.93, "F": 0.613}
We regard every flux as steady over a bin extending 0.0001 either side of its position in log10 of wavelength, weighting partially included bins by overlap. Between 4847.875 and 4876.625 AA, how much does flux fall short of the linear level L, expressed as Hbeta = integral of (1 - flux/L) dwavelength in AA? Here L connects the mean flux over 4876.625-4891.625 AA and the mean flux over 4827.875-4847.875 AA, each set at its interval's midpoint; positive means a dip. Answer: 2.74 AA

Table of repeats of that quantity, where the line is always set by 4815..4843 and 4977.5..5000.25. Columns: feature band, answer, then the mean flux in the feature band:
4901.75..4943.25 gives 1.02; 0.717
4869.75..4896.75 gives 1.40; 0.714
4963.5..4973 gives 0.29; 0.694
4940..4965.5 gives -0.55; 0.738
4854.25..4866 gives 1.96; 0.636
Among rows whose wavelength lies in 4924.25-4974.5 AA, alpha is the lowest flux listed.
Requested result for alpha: 0.596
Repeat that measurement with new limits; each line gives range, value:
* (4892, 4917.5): 0.603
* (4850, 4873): 0.562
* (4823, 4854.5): 0.653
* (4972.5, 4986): 0.627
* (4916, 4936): 0.63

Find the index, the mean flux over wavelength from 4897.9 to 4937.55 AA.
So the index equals 0.724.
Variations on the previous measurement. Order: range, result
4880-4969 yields 0.73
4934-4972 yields 0.735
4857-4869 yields 0.611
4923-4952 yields 0.758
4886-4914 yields 0.737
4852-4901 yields 0.698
